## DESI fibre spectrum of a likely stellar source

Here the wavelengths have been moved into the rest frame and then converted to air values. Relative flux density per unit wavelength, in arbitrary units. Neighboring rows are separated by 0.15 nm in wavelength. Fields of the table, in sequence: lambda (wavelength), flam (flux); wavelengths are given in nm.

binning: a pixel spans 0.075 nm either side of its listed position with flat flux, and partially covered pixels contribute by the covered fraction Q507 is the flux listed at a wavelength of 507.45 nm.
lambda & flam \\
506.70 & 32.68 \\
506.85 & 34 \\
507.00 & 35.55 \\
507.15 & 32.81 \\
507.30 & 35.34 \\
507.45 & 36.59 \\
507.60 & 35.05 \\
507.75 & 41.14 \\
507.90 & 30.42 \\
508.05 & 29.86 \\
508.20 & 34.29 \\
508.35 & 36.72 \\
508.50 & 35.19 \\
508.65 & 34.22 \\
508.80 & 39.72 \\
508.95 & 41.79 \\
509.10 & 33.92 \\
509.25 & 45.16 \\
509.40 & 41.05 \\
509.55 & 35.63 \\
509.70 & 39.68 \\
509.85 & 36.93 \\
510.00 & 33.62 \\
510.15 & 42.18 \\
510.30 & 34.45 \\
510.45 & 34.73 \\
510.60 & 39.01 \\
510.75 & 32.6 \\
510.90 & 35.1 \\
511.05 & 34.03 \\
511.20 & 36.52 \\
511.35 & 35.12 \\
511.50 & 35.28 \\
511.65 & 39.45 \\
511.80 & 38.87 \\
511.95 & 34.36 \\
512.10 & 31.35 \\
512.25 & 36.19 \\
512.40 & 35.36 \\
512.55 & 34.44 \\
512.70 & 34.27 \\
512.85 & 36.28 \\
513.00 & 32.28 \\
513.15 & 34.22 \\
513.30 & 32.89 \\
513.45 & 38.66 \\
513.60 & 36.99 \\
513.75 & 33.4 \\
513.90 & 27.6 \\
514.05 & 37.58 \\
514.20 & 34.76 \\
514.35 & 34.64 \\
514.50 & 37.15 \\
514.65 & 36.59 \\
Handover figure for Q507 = 36.59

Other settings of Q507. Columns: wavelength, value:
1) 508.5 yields 35.19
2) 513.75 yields 33.4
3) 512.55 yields 34.44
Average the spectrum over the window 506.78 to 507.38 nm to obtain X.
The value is 34.4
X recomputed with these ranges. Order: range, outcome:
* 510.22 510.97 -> 35.2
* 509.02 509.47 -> 40.1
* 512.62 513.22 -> 34.3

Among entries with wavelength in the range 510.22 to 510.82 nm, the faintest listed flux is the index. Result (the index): 32.6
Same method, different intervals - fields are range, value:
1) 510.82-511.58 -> 34.03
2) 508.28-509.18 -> 33.92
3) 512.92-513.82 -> 32.28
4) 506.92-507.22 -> 32.81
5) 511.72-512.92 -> 31.35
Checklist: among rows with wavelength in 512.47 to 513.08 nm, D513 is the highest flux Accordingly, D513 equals 36.28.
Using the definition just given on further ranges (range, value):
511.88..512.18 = 34.36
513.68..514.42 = 37.58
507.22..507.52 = 36.59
